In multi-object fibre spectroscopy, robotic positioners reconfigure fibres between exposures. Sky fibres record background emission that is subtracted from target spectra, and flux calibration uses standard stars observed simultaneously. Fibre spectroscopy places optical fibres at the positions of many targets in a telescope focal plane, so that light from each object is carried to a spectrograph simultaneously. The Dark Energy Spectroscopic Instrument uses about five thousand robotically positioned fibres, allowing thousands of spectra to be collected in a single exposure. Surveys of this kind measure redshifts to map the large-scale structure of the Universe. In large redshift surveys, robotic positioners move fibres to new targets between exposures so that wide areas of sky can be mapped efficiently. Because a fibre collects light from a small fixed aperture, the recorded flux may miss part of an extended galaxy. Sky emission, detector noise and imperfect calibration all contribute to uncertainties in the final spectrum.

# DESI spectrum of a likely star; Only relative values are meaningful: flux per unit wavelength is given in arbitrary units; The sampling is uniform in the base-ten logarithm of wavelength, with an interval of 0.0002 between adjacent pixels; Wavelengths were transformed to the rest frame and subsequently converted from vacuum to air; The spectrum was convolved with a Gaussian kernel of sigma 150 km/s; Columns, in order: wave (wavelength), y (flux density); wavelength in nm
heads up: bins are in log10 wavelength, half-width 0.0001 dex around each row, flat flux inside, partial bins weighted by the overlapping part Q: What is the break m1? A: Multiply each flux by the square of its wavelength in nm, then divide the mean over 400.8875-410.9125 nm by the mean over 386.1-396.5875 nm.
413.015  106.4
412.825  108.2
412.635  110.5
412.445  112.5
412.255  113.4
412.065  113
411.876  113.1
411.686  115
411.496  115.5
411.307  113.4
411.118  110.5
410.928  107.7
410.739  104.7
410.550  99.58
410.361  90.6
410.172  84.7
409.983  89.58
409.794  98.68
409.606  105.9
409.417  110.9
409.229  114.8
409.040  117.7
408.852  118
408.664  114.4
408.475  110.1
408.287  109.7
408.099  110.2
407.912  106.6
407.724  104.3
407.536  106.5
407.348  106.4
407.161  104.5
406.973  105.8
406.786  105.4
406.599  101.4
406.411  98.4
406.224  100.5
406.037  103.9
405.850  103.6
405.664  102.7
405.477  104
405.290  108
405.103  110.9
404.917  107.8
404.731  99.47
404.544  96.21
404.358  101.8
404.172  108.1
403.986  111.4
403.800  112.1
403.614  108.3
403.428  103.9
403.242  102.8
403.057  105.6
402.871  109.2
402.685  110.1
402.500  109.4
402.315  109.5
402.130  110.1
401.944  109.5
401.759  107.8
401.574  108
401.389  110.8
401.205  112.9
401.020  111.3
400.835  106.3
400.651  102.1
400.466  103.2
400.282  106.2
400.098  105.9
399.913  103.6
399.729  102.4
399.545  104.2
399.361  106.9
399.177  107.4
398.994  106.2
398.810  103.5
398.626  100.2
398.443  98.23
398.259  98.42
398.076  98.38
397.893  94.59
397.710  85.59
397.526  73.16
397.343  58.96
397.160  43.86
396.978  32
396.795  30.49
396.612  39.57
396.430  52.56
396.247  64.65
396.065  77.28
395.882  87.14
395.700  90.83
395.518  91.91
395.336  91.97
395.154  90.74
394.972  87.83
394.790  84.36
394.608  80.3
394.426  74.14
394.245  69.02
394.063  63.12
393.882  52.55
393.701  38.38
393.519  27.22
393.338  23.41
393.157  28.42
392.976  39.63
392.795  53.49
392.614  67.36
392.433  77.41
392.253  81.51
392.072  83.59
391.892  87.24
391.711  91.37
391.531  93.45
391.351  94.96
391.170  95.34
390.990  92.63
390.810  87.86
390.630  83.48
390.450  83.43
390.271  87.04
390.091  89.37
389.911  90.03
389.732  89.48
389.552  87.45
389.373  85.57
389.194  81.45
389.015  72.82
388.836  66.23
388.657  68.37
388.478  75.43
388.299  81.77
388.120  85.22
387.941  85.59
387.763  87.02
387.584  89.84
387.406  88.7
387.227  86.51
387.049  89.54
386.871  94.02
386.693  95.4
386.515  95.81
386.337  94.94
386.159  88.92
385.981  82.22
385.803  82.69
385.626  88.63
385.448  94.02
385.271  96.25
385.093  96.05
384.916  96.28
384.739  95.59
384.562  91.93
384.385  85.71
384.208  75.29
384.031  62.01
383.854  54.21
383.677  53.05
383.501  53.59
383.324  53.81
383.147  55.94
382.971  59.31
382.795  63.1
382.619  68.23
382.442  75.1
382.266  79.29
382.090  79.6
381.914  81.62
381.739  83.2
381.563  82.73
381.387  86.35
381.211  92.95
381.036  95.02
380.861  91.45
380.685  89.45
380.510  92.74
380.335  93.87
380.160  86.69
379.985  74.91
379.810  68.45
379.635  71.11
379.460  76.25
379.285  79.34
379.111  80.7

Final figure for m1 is 1.46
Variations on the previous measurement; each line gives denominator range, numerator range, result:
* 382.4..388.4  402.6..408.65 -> 1.45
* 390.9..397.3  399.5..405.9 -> 1.64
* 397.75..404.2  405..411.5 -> 1.03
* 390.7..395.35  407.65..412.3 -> 1.65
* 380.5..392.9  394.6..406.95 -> 1.26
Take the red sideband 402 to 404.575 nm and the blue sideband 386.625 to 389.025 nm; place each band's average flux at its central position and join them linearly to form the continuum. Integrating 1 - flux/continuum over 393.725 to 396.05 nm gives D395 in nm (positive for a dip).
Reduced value 0.38 nm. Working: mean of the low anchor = 83.5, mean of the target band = 79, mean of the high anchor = 107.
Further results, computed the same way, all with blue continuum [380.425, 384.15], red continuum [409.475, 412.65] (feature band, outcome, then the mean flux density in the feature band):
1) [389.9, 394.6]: 0.746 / 71.1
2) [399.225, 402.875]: -0.492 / 107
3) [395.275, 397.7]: 0.675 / 64.5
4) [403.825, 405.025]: -0.077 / 105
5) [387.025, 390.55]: -0.103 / 83.4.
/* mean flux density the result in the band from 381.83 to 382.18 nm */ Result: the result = 80.6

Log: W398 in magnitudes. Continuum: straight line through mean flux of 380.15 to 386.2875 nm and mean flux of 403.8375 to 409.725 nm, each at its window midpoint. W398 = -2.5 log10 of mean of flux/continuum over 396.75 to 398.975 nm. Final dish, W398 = 0.23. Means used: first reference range 80.2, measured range 78.4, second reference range 107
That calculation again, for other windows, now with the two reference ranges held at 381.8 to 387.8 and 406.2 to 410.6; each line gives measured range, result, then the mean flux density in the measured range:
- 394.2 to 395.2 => 0.12 mag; 81.2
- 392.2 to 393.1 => 0.39 mag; 61.8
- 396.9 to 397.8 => 0.50 mag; 59.1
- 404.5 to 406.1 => -0.03 mag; 104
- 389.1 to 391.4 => -0.03 mag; 88.2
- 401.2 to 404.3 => -0.10 mag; 109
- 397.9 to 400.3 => -0.08 mag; 103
